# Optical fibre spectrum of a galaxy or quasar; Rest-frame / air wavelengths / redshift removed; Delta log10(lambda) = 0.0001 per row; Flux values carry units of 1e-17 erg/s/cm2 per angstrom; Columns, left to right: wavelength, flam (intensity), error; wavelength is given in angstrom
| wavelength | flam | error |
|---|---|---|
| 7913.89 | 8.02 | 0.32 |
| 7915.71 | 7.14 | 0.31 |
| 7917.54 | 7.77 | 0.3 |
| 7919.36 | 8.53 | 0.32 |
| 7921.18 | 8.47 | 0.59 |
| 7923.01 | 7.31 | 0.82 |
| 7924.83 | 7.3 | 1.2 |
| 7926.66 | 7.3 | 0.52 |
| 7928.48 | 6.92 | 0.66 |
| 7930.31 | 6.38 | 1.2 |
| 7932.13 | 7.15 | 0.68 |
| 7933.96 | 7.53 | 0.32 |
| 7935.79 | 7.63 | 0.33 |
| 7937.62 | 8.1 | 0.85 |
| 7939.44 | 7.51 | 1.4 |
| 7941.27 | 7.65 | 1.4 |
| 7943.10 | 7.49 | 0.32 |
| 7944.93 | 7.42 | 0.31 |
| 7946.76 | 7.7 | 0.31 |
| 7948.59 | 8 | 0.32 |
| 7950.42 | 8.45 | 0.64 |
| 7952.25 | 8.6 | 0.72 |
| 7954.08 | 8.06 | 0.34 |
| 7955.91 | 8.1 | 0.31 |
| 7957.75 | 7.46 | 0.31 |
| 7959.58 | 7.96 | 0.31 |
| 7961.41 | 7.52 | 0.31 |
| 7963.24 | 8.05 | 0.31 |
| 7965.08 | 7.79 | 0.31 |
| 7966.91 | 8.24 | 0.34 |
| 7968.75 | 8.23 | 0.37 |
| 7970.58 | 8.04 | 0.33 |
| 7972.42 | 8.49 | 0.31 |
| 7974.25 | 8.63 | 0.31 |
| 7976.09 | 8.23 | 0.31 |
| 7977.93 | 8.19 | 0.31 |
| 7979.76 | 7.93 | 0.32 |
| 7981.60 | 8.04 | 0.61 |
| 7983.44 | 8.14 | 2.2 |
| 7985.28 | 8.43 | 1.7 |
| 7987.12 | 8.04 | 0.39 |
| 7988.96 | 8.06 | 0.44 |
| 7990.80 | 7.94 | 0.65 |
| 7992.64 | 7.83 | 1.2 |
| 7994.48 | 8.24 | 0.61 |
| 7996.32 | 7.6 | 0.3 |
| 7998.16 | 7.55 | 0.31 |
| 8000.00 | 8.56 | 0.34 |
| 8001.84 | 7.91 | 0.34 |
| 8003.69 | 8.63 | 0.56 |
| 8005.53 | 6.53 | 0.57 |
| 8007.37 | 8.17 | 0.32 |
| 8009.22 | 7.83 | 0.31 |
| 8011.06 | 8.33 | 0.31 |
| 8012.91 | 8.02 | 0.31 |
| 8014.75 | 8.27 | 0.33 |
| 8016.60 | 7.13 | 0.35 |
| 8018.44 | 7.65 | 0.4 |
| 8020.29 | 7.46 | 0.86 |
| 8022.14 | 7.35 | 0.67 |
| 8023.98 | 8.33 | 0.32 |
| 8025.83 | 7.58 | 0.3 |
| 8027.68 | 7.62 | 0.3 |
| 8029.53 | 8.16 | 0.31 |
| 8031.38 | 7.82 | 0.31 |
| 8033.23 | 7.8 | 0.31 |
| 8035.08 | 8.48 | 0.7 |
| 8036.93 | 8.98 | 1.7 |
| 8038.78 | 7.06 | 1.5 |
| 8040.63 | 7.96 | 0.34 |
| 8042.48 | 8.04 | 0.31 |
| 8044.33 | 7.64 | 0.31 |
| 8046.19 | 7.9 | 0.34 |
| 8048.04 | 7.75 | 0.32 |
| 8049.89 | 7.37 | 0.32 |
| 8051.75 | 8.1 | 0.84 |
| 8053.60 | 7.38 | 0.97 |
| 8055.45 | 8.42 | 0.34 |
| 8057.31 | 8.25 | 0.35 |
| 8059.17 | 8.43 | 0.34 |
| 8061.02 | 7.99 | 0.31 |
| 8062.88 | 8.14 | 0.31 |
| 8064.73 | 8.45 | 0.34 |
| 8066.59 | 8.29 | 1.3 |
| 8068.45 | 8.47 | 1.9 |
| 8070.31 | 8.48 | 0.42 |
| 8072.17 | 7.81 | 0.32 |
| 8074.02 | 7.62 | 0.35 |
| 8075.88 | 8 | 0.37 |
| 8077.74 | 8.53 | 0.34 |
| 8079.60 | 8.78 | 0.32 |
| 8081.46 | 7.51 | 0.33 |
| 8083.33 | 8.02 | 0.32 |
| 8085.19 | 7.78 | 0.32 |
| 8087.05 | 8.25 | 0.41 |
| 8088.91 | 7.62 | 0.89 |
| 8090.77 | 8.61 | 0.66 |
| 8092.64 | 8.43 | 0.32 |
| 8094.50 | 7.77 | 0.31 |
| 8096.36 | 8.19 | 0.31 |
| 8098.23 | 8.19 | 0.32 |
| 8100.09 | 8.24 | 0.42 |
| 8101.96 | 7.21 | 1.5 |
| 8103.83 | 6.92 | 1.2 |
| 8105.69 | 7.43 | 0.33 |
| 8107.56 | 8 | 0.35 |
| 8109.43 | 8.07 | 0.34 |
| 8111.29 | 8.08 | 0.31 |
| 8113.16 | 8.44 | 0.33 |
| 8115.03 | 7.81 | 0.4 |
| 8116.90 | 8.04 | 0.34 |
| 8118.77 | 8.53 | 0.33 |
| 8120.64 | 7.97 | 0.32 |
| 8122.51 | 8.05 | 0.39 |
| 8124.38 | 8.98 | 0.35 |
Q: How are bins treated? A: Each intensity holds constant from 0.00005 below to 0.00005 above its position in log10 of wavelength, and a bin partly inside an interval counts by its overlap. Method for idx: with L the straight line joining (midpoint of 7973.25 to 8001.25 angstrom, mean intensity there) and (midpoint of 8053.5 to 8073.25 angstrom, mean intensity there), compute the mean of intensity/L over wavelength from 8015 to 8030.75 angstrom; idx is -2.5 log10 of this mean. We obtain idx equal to 0.06 mag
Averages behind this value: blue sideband 8.09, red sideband 8.22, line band 7.69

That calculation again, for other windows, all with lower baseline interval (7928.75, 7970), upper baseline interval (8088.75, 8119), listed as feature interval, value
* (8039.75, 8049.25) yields 0.01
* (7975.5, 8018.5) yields -0.02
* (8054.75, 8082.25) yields -0.04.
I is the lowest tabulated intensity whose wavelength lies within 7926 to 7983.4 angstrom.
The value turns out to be 6.38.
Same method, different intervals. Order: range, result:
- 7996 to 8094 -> 6.53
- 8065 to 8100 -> 7.51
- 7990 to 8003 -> 7.55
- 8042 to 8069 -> 7.37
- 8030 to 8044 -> 7.06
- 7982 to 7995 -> 7.83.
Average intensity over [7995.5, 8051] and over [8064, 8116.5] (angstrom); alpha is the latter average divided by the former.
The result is 1.02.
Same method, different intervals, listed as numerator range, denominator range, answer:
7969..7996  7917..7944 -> 1.08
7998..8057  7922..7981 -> 1.01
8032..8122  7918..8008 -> 1.02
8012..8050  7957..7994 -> 0.97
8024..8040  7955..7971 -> 1.00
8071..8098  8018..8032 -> 1.04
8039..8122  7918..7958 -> 1.04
